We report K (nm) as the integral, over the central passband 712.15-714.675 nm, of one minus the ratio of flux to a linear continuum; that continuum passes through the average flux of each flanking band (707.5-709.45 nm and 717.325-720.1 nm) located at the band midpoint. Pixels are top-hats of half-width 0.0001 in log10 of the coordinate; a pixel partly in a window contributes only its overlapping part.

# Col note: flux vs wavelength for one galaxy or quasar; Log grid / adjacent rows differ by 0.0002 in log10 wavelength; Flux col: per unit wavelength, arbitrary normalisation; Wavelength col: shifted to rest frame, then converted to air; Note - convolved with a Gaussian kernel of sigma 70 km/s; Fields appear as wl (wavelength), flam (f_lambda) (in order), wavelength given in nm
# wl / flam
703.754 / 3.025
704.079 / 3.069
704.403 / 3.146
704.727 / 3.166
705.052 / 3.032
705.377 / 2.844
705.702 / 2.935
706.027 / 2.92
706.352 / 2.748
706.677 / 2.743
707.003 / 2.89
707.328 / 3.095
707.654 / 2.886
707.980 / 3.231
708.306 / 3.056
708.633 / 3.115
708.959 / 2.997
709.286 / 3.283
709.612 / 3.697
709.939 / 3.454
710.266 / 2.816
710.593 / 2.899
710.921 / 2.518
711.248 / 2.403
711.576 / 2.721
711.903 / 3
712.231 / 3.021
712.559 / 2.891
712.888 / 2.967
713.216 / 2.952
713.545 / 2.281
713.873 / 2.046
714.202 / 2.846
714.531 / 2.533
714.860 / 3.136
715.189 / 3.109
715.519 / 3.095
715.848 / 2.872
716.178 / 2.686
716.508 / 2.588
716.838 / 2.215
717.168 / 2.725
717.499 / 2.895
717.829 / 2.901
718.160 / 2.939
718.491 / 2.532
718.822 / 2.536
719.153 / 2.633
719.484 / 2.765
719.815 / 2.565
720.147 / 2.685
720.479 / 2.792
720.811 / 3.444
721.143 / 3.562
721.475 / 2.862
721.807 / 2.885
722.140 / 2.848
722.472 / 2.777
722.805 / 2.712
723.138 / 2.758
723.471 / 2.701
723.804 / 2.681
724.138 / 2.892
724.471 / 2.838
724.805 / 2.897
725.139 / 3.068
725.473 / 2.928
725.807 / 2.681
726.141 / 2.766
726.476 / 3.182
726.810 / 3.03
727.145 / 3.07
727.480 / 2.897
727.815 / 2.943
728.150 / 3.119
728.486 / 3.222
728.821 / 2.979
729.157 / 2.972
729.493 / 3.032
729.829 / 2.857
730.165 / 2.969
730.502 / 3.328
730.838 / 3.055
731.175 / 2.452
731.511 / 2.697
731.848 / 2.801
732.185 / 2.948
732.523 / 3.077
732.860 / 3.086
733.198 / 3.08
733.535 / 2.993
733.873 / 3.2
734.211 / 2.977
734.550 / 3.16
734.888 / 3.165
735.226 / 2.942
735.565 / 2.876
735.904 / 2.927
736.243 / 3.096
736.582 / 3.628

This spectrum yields 0.202 nm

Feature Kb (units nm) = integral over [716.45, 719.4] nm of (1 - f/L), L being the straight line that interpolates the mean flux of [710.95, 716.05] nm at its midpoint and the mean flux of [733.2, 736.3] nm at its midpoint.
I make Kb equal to 0.175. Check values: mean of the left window 2.78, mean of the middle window 2.67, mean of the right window 3.04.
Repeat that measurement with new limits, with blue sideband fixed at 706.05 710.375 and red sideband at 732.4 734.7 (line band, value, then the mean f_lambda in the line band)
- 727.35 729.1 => 0.03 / 3.03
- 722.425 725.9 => 0.30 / 2.82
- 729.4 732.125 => 0.16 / 2.9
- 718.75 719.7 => 0.13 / 2.65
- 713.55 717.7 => 0.49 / 2.71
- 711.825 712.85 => 0.04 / 2.97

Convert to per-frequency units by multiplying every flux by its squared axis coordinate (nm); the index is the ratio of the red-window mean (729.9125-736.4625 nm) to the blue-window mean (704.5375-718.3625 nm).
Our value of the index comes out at 1.10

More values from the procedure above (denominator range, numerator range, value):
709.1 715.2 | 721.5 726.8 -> 1.03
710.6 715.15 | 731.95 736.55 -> 1.19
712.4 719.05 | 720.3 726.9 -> 1.09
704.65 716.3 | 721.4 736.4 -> 1.06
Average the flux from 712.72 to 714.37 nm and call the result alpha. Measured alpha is 2.62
